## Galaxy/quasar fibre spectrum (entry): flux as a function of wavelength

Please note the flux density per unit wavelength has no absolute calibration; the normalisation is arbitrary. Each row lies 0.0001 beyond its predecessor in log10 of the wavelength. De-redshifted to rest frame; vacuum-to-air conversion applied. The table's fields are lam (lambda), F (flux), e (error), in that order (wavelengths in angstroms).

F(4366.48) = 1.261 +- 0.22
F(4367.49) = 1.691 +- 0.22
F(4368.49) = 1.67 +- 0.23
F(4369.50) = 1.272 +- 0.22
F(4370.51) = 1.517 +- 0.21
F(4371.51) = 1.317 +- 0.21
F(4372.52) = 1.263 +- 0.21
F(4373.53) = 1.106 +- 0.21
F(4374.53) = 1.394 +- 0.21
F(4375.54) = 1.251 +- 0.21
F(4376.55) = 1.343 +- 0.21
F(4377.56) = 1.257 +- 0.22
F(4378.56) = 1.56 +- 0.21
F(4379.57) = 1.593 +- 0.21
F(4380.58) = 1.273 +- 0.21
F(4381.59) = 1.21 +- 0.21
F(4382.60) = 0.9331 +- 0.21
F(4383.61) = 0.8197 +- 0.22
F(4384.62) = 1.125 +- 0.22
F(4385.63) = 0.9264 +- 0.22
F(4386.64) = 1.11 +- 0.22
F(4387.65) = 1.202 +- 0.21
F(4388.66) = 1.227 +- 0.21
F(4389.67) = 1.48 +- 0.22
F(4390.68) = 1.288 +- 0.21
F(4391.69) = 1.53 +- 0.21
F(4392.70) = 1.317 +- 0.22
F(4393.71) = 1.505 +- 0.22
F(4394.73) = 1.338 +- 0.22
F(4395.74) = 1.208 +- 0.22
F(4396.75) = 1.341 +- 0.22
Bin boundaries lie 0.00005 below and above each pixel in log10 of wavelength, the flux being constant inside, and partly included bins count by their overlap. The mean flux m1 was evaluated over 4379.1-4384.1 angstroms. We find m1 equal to 1.16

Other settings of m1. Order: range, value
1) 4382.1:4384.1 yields 0.876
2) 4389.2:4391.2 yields 1.38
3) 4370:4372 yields 1.42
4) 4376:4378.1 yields 1.31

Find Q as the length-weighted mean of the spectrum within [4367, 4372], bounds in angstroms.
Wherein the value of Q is 1.49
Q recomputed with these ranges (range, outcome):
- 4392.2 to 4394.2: 1.41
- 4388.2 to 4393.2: 1.37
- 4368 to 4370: 1.47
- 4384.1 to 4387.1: 1.05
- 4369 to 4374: 1.3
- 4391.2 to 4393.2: 1.42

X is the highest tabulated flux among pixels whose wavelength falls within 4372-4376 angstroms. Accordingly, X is 1.394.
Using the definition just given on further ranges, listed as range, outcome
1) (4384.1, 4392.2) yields 1.53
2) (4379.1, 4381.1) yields 1.593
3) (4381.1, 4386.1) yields 1.21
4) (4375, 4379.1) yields 1.56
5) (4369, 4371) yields 1.517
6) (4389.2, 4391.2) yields 1.48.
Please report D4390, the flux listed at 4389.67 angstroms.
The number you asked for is 1.48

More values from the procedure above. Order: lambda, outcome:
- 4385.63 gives 0.9264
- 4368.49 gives 1.67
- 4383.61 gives 0.8197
